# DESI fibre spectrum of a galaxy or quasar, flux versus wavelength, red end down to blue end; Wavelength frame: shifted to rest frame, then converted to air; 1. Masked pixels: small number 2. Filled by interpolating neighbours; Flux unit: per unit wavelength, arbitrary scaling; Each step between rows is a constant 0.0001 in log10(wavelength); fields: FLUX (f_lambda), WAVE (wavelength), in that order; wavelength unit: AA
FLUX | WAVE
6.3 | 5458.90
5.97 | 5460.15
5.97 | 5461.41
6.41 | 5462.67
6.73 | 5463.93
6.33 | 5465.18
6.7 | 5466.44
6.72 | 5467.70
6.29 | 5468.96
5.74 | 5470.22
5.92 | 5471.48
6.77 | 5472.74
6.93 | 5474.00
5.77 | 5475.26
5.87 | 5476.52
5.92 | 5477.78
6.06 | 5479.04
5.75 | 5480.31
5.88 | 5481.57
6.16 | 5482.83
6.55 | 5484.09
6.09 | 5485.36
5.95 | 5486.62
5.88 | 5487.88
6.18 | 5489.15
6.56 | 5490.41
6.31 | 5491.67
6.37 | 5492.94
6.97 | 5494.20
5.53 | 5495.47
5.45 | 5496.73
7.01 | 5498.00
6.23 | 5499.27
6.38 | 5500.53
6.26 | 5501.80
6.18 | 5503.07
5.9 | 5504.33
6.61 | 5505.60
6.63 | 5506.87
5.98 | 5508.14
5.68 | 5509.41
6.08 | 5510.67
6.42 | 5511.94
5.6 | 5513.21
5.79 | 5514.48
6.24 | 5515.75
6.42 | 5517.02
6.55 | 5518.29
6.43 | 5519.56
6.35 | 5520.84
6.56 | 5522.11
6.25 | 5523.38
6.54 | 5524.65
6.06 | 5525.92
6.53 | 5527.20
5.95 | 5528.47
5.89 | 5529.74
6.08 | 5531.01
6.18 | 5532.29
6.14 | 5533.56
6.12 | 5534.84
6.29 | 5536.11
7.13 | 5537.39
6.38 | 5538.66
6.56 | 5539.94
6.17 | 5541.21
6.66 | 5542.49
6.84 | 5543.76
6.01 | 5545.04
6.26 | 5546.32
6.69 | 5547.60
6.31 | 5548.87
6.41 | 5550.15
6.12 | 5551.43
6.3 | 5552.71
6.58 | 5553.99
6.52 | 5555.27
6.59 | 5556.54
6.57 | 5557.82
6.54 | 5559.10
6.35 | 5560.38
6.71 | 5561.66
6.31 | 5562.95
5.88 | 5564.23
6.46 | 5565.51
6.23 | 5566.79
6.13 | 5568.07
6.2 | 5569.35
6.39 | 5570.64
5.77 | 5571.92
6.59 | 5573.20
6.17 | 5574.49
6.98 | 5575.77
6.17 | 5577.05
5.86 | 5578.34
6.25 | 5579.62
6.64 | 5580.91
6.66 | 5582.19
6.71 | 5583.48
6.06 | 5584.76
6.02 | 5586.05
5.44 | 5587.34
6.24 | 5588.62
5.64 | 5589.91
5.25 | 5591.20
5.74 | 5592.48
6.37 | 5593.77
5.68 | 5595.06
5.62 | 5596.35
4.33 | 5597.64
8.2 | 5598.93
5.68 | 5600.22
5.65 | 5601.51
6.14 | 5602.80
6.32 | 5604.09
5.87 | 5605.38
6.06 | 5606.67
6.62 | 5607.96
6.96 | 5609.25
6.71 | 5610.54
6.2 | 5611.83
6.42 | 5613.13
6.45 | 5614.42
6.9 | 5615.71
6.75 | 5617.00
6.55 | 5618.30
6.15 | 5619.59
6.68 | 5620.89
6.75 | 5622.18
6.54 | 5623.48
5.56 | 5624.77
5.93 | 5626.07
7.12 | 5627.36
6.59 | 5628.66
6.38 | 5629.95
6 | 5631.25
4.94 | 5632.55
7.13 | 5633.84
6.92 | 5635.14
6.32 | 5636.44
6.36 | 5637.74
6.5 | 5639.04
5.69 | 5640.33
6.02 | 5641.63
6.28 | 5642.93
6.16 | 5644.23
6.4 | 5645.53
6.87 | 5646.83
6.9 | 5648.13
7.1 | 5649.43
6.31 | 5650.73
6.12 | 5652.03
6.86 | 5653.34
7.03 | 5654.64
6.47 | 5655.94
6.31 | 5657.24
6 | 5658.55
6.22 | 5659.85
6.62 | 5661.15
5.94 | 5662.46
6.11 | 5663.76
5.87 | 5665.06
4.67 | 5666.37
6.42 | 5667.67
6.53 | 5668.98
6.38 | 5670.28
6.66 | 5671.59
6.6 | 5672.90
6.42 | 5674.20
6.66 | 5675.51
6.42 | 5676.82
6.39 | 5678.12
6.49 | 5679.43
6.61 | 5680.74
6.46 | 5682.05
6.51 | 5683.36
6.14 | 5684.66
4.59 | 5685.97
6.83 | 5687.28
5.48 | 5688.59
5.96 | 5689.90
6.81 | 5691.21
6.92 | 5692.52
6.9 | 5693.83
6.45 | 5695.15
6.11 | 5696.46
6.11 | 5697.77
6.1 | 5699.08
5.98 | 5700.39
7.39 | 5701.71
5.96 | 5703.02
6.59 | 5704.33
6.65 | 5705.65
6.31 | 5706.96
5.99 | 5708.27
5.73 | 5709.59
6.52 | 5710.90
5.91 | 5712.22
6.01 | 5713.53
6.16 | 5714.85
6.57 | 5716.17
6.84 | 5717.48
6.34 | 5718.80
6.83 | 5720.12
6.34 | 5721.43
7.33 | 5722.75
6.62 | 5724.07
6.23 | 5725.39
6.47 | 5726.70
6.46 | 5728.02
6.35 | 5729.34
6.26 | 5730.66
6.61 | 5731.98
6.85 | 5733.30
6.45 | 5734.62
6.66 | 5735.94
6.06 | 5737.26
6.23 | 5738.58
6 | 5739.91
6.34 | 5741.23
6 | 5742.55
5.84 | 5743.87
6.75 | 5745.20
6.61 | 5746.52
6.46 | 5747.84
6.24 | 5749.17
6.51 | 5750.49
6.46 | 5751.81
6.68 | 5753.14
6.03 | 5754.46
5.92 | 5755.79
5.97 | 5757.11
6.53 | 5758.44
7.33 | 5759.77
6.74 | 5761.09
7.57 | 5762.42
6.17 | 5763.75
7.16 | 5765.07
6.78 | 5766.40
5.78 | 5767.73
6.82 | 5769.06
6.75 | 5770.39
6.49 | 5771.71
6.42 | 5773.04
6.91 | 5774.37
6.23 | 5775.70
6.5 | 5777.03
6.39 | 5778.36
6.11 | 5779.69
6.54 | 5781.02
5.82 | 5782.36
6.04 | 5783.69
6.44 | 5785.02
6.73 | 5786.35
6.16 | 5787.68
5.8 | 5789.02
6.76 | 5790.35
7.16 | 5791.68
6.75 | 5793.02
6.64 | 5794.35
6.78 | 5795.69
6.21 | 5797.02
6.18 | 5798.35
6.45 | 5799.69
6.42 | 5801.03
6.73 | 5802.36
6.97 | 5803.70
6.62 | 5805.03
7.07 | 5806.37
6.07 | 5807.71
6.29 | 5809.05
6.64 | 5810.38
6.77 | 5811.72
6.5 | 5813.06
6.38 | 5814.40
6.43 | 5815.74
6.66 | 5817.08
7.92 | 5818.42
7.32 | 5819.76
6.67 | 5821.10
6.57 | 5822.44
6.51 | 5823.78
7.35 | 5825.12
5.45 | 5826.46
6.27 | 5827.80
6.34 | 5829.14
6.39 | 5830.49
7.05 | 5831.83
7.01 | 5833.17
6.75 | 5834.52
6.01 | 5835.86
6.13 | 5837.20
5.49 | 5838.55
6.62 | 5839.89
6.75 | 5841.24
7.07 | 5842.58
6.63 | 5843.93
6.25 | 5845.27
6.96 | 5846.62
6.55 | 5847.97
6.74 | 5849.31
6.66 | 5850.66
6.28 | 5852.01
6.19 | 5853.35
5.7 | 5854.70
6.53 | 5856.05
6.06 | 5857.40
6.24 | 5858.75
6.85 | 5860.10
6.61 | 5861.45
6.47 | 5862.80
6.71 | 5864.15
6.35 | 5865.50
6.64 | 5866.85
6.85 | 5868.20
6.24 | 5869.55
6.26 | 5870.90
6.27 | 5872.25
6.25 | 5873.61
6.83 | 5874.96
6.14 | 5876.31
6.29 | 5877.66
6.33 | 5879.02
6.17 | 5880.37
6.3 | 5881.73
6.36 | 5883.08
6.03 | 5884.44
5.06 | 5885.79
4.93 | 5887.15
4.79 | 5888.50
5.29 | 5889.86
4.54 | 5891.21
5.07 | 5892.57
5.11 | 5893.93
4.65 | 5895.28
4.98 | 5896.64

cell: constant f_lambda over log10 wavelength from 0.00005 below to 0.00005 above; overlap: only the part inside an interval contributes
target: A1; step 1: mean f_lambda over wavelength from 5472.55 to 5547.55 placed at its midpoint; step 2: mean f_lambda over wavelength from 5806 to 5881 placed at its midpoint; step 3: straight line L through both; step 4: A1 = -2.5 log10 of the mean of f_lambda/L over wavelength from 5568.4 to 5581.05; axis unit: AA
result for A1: 0.00 mag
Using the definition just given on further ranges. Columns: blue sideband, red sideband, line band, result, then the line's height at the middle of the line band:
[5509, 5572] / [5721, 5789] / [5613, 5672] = 0.002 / 6.38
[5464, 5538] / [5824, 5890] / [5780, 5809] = -0.029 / 6.31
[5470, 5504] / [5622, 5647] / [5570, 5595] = 0.020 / 6.26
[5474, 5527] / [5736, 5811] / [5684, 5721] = 0.017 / 6.4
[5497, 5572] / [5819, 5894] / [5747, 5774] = -0.043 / 6.29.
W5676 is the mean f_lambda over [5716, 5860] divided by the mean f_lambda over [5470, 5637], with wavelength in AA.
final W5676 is 1.04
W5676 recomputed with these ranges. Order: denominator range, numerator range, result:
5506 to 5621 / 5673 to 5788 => 1.02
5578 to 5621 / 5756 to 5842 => 1.06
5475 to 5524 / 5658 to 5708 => 1.02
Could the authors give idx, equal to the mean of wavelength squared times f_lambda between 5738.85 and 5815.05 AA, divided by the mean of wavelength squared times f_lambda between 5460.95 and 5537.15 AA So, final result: 1.15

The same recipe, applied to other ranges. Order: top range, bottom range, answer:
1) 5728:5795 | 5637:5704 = 1.05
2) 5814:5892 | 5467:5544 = 1.15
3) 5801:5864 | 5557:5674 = 1.12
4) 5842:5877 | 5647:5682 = 1.08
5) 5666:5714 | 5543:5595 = 1.05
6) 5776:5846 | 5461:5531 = 1.17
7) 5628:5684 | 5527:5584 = 1.04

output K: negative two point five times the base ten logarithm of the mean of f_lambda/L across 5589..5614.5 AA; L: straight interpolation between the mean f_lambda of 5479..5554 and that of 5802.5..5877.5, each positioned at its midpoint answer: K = 0.04 mag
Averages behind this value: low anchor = 6.26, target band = 6.09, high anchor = 6.53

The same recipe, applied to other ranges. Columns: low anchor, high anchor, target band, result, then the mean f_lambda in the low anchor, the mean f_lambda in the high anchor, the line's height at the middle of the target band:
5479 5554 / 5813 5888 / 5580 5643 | 0.01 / 6.26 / 6.43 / 6.31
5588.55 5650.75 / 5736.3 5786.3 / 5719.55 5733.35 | -0.03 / 6.29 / 6.43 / 6.39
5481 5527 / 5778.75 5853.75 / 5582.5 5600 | 0.06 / 6.23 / 6.54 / 6.31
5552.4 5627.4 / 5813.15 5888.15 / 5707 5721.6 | 0.01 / 6.27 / 6.43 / 6.34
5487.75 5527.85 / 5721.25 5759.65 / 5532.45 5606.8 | 0.01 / 6.25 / 6.4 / 6.29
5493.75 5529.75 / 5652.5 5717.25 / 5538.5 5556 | -0.03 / 6.22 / 6.31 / 6.24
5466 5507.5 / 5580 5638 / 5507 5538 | 0.00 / 6.23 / 6.25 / 6.23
